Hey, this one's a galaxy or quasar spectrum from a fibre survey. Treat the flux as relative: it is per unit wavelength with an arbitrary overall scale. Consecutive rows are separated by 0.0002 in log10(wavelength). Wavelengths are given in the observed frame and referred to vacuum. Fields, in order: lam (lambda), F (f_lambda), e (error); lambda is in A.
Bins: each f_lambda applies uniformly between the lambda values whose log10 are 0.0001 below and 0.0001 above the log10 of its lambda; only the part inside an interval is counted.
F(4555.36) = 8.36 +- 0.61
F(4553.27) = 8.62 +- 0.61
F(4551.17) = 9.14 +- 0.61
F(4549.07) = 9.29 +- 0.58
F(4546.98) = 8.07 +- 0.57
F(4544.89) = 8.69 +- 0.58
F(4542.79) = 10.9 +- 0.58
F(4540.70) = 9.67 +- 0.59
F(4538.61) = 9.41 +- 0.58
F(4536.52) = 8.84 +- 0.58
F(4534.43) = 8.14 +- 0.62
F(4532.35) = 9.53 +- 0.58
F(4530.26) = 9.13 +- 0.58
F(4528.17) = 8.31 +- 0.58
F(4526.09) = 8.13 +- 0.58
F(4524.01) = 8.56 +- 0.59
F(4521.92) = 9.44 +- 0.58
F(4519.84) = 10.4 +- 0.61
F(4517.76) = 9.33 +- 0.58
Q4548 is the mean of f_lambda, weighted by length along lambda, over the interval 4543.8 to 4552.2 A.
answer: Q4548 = 8.8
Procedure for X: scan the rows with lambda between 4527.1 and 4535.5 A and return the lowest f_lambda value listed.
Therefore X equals 8.14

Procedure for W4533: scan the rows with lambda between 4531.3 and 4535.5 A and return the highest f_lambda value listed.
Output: 9.53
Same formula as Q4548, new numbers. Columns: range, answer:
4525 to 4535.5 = 8.65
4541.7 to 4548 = 9.22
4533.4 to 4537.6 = 8.5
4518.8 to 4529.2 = 8.97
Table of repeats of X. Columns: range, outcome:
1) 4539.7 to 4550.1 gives 8.07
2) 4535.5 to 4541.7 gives 8.84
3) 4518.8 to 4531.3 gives 8.13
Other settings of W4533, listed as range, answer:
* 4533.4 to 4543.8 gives 10.9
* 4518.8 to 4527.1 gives 10.4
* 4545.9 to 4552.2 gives 9.29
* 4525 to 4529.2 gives 8.31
